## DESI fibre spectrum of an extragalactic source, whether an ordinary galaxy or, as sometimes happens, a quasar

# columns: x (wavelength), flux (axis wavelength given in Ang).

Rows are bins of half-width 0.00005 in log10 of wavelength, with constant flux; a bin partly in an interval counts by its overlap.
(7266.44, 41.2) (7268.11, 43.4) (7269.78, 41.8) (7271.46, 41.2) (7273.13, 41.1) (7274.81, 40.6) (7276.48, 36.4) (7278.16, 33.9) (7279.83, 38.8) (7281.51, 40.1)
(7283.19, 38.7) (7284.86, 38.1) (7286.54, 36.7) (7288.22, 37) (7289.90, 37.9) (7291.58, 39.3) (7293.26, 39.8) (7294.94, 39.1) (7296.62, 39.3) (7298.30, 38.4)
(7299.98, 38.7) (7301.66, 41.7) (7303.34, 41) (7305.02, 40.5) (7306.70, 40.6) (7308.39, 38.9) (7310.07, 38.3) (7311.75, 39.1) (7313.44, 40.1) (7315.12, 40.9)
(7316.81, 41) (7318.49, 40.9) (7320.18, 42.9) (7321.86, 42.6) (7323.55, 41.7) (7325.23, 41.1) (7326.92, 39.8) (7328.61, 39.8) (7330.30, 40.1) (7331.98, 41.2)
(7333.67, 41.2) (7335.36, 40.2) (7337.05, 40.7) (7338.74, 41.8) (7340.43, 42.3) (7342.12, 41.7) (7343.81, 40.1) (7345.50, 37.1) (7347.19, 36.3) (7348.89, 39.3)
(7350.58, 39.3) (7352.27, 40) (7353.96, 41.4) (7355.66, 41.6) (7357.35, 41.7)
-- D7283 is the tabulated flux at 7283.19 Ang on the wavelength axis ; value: 38.7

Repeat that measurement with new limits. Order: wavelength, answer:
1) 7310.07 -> 38.3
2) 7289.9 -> 37.9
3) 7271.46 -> 41.2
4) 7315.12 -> 40.9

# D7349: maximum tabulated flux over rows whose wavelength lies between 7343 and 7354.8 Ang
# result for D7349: 41.4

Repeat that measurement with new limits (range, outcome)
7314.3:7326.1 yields 42.9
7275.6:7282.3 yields 40.1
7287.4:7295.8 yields 39.8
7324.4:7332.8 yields 41.2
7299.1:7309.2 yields 41.7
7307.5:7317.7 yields 41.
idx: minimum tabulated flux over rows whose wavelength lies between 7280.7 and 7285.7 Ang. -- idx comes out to 38.1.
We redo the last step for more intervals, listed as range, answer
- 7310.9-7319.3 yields 39.1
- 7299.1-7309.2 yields 38.7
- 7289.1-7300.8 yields 37.9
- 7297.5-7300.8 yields 38.4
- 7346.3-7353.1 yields 36.3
